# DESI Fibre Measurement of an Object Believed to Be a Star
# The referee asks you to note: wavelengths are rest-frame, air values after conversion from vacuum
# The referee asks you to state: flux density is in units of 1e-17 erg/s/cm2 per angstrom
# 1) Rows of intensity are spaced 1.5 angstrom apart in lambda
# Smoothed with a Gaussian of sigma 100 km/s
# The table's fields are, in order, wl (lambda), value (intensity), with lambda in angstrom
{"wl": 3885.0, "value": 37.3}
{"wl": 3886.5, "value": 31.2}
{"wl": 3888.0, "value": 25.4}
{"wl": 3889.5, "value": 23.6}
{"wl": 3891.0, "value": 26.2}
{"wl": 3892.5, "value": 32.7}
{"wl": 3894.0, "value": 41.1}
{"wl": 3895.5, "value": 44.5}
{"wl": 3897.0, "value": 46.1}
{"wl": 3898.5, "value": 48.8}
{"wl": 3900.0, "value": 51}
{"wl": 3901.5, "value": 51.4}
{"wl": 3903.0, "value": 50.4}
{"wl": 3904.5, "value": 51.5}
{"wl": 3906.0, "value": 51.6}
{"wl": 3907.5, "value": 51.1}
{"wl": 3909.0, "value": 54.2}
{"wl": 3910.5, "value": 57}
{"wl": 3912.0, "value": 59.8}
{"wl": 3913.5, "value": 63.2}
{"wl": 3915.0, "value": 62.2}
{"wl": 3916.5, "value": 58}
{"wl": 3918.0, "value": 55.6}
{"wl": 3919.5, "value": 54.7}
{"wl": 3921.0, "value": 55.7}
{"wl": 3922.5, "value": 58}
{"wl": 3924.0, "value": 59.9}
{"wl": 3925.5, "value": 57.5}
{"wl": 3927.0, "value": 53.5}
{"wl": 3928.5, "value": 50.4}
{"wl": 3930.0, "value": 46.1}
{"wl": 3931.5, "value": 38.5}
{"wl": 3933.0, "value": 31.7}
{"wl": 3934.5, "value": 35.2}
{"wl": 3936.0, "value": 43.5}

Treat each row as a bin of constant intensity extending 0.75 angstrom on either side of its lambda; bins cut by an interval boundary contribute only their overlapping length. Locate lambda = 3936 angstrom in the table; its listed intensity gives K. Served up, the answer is 43.5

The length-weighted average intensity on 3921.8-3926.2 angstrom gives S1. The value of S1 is 58.5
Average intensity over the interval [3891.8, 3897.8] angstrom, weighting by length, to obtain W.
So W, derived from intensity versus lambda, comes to 41.2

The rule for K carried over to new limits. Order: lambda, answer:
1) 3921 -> 55.7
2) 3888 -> 25.4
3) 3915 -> 62.2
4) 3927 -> 53.5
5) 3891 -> 26.2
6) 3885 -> 37.3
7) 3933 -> 31.7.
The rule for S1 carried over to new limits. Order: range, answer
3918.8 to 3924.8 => 57.1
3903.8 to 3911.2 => 53.1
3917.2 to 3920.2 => 55.2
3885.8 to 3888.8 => 28.2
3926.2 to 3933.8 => 44.1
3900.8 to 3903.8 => 50.9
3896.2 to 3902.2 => 49.3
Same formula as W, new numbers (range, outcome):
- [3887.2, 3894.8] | 29.9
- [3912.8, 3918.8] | 59.7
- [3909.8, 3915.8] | 60.6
